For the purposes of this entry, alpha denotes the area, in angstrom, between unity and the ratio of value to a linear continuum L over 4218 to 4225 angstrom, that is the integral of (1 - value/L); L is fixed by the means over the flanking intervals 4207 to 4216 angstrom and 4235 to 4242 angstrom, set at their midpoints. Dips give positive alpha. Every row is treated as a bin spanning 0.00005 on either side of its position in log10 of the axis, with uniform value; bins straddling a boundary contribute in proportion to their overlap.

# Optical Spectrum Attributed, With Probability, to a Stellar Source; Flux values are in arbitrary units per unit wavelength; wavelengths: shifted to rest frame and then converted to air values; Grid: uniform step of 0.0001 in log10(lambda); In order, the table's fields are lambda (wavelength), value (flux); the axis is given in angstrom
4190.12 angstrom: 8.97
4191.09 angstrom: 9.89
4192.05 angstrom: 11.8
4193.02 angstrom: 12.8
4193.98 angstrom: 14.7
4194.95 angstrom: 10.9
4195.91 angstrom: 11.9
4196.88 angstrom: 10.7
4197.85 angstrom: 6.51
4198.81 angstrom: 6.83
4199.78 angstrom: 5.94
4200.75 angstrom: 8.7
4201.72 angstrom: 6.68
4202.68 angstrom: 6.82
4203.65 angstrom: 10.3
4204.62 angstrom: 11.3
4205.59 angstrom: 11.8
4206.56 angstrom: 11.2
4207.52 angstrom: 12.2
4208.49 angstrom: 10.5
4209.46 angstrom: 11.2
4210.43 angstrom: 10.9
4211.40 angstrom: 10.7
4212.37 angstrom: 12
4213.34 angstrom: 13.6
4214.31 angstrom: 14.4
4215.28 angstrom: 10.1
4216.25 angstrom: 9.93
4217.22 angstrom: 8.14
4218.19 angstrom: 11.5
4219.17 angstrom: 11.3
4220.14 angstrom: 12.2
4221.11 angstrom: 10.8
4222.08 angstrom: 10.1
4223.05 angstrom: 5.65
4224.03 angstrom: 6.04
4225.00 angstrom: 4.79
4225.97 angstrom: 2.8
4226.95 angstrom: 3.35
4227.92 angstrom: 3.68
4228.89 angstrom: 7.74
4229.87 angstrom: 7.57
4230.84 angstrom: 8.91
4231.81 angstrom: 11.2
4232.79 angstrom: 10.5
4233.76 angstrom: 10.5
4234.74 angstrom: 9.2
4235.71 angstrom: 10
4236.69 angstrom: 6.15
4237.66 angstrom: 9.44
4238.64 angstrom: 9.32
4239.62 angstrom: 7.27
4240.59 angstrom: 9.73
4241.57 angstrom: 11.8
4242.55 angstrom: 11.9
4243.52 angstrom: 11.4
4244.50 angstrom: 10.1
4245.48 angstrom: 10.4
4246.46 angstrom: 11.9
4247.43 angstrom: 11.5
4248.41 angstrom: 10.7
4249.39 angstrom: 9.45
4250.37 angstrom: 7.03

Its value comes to 1.0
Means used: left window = 11.7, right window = 9.08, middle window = 9.23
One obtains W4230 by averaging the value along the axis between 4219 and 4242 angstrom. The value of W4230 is 8.29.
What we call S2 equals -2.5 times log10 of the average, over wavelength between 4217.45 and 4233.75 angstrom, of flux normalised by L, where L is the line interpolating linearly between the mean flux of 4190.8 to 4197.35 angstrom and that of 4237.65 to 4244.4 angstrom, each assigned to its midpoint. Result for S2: 0.31 mag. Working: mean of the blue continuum 11.9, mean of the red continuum 10.2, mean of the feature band 8.08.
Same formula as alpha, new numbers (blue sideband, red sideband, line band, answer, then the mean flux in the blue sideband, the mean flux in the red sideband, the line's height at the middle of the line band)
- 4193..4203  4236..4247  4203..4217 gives -2.8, 9.2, 9.96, 9.41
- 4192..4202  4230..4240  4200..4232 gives 0.7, 9.74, 9.21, 9.47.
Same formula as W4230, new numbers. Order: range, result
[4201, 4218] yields 10.7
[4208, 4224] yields 10.7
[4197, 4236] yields 9.2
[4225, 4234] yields 7.14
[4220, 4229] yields 6.46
